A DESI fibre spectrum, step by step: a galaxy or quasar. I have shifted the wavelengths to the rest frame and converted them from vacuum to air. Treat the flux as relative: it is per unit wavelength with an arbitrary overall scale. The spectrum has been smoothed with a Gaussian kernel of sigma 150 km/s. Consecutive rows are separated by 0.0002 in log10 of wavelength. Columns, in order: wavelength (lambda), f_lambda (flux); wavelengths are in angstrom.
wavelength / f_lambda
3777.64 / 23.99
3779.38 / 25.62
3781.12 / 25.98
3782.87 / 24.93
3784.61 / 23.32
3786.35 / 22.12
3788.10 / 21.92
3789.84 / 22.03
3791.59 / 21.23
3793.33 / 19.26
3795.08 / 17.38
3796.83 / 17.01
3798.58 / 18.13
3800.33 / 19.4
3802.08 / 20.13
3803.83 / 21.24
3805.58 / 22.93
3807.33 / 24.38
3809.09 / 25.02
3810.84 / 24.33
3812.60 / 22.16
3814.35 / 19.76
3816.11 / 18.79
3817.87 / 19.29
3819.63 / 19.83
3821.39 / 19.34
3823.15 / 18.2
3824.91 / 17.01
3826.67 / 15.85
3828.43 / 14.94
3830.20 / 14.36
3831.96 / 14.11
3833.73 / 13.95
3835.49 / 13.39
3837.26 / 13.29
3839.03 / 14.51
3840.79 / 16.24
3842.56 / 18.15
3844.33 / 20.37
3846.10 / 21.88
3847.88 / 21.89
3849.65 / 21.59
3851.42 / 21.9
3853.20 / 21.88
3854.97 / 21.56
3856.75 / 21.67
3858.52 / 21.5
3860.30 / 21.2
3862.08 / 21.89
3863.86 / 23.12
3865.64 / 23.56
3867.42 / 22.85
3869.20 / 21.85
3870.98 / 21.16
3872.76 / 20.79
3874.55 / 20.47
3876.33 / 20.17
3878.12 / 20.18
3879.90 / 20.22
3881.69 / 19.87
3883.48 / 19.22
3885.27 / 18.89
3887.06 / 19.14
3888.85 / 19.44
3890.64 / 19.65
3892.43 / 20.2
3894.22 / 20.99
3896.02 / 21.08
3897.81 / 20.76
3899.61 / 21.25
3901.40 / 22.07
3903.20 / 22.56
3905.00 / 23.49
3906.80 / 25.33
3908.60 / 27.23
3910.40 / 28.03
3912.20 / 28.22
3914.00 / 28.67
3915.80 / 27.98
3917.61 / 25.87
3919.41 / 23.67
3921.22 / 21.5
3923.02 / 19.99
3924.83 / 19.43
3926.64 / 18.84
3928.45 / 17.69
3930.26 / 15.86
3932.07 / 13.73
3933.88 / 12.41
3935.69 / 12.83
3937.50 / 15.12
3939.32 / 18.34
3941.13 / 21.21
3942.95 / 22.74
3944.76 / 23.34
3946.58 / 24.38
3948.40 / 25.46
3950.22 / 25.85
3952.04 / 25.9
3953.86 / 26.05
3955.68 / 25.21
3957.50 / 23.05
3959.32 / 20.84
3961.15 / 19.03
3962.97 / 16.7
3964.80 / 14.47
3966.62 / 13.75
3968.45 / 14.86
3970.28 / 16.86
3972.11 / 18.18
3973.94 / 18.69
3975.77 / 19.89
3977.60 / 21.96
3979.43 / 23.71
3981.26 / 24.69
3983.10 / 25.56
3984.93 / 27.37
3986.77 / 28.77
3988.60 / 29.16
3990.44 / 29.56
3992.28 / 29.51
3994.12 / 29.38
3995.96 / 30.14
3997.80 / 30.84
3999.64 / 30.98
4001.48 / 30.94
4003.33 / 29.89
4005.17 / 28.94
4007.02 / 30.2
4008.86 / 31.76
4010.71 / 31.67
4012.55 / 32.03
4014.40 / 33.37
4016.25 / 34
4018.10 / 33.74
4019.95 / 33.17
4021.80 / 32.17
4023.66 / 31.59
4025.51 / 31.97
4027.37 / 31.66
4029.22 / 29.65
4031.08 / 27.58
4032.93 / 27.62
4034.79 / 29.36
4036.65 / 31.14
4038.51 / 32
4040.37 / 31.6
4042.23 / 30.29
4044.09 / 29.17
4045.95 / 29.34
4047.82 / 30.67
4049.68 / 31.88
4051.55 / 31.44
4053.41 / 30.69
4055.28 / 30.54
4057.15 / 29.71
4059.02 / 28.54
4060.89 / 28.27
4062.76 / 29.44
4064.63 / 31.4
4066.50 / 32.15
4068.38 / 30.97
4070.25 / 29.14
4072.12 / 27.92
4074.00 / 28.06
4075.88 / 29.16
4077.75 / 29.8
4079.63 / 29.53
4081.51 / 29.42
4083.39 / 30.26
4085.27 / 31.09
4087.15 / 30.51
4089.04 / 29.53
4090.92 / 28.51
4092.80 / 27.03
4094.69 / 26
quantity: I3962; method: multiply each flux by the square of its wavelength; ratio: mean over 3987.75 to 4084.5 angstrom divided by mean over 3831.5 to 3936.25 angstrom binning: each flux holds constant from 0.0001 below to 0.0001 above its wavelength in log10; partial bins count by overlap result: 1.6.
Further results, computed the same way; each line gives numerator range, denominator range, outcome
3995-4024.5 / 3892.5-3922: 1.37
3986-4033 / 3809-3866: 1.76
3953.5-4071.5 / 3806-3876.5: 1.54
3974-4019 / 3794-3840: 1.72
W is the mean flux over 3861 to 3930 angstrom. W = 22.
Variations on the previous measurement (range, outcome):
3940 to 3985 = 21.5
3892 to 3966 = 21.6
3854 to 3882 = 21.4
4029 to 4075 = 29.9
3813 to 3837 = 16.8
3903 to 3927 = 24.5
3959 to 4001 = 23.4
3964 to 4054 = 28.2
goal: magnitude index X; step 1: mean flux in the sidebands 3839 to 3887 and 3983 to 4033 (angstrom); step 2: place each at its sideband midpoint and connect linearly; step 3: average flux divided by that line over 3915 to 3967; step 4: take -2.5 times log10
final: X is 0.26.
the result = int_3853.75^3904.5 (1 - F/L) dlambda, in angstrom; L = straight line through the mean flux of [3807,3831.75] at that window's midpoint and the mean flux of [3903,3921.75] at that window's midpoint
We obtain 5.3 angstrom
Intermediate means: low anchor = 19.3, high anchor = 25.9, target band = 21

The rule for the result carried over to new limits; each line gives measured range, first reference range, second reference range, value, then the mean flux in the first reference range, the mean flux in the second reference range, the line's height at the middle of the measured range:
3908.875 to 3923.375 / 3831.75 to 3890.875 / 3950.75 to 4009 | -2.5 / 19.8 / 24.5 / 22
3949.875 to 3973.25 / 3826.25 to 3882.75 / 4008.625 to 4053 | 5.8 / 19.4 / 31.2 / 26.6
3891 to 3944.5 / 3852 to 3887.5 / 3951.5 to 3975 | -2.7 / 21.1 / 19.4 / 20.2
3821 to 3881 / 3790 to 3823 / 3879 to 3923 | 6.4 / 20.5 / 22.7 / 21.5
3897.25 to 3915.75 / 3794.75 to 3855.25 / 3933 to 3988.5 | -4.4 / 19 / 21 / 20.2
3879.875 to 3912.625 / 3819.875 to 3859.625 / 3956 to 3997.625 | -3.1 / 18.1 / 22.8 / 20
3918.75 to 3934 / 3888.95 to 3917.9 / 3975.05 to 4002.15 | 4.0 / 23.8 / 27.5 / 24.8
